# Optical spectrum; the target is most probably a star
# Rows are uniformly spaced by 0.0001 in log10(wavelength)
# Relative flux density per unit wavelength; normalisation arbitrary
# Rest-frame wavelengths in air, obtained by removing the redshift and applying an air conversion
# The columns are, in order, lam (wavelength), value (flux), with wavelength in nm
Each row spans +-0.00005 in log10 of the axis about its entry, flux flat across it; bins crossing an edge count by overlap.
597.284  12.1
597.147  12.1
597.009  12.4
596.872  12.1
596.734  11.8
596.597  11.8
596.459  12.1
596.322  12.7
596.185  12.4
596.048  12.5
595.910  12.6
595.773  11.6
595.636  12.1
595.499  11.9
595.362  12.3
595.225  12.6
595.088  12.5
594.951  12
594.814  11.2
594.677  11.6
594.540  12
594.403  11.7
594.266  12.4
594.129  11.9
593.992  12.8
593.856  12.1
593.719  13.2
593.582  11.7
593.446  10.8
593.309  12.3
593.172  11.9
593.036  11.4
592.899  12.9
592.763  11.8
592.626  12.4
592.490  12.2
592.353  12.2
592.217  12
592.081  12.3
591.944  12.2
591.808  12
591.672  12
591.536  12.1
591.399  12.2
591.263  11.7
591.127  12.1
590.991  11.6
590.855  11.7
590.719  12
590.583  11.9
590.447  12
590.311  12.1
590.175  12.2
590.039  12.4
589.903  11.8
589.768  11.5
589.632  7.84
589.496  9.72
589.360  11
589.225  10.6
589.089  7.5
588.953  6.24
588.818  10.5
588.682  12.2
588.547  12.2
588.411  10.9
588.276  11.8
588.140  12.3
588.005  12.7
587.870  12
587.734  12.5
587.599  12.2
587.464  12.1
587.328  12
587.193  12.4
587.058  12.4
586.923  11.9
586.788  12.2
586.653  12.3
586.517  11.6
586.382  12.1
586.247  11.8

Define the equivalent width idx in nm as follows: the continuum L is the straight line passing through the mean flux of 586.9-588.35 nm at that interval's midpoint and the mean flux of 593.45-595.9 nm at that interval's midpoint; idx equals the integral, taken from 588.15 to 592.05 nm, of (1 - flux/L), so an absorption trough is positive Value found 0.30 nm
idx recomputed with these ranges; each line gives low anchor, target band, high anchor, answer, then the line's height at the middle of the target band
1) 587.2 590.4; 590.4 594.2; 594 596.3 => -0.12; 11.7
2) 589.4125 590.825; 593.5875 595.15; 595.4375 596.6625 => -0.02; 12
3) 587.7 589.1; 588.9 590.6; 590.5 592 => 0.15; 11.5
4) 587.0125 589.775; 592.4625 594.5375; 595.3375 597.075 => -0.05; 11.8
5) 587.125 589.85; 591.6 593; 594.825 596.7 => -0.07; 11.6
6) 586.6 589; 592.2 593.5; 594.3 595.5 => -0.01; 11.9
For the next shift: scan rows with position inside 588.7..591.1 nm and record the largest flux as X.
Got 12.4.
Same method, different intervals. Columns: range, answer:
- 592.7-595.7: 13.2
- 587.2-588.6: 12.7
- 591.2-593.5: 12.9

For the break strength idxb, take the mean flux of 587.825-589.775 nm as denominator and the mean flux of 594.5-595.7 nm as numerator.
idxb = 1.14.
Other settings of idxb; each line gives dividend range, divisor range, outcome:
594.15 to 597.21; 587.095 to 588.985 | 1.04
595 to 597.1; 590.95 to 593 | 1.01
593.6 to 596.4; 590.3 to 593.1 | 1.01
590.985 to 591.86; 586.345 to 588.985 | 1.02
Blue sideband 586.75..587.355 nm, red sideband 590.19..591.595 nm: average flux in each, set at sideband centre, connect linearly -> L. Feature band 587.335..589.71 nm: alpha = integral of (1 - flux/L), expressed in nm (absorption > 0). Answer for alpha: 0.24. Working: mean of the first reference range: 12.2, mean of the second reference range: 11.9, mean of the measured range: 10.9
